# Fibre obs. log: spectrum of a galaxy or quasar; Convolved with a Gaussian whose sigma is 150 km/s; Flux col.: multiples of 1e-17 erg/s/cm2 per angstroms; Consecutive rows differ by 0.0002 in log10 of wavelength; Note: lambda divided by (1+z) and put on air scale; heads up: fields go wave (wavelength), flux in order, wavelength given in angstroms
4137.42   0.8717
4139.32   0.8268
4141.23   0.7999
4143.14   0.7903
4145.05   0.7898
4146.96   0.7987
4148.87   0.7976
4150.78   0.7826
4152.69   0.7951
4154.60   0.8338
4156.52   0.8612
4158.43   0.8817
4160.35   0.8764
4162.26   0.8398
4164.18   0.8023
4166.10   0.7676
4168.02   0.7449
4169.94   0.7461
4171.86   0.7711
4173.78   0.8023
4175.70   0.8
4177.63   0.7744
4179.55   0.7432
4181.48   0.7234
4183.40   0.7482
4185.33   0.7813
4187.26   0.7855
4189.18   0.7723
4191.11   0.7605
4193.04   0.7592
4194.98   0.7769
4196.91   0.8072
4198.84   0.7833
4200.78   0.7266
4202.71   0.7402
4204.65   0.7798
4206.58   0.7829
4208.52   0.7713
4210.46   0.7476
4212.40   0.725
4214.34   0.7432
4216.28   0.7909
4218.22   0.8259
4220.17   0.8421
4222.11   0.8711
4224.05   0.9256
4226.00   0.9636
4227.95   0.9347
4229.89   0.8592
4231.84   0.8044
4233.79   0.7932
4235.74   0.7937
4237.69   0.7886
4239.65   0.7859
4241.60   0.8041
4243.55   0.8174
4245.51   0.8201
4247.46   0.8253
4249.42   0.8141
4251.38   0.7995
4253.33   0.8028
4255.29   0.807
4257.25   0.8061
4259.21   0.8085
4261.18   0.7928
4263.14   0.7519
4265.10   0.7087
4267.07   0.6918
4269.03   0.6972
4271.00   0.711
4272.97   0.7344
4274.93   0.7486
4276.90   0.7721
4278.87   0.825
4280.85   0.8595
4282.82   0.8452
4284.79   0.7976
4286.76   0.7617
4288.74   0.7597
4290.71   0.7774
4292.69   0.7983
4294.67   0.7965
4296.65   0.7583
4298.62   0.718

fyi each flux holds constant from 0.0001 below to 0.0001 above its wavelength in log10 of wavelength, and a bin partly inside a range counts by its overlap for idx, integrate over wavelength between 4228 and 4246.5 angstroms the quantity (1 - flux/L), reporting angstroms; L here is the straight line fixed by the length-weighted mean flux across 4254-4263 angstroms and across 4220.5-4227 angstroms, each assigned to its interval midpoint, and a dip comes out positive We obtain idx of 1.16 angstroms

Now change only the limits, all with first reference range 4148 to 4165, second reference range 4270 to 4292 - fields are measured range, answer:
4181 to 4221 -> 2.1 angstroms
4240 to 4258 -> -0.4 angstroms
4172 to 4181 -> 0.5 angstroms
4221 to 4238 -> -1.3 angstroms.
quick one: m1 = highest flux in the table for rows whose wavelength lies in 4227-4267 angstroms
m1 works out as 0.9347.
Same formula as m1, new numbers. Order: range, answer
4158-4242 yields 0.9636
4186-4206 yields 0.8072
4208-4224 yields 0.8711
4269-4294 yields 0.8595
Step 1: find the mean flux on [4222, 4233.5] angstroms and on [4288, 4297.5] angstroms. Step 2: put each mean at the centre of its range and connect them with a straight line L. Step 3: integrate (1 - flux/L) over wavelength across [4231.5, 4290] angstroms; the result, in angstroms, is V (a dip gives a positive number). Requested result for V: 3.4 angstroms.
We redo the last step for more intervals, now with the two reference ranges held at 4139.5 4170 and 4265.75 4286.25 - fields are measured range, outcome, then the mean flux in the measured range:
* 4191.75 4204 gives 0.4 angstroms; 0.765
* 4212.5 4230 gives -1.5 angstroms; 0.855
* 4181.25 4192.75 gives 0.5 angstroms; 0.765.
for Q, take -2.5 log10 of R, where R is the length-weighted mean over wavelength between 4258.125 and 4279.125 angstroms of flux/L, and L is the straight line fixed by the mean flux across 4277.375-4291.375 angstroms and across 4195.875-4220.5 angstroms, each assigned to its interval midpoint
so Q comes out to 0.07 mag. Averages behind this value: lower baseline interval 0.773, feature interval 0.747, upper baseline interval 0.803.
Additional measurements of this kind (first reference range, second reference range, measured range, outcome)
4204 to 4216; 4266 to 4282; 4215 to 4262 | -0.10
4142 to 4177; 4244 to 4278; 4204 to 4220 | 0.02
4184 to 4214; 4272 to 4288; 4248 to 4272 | 0.03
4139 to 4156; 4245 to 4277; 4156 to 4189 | 0.01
